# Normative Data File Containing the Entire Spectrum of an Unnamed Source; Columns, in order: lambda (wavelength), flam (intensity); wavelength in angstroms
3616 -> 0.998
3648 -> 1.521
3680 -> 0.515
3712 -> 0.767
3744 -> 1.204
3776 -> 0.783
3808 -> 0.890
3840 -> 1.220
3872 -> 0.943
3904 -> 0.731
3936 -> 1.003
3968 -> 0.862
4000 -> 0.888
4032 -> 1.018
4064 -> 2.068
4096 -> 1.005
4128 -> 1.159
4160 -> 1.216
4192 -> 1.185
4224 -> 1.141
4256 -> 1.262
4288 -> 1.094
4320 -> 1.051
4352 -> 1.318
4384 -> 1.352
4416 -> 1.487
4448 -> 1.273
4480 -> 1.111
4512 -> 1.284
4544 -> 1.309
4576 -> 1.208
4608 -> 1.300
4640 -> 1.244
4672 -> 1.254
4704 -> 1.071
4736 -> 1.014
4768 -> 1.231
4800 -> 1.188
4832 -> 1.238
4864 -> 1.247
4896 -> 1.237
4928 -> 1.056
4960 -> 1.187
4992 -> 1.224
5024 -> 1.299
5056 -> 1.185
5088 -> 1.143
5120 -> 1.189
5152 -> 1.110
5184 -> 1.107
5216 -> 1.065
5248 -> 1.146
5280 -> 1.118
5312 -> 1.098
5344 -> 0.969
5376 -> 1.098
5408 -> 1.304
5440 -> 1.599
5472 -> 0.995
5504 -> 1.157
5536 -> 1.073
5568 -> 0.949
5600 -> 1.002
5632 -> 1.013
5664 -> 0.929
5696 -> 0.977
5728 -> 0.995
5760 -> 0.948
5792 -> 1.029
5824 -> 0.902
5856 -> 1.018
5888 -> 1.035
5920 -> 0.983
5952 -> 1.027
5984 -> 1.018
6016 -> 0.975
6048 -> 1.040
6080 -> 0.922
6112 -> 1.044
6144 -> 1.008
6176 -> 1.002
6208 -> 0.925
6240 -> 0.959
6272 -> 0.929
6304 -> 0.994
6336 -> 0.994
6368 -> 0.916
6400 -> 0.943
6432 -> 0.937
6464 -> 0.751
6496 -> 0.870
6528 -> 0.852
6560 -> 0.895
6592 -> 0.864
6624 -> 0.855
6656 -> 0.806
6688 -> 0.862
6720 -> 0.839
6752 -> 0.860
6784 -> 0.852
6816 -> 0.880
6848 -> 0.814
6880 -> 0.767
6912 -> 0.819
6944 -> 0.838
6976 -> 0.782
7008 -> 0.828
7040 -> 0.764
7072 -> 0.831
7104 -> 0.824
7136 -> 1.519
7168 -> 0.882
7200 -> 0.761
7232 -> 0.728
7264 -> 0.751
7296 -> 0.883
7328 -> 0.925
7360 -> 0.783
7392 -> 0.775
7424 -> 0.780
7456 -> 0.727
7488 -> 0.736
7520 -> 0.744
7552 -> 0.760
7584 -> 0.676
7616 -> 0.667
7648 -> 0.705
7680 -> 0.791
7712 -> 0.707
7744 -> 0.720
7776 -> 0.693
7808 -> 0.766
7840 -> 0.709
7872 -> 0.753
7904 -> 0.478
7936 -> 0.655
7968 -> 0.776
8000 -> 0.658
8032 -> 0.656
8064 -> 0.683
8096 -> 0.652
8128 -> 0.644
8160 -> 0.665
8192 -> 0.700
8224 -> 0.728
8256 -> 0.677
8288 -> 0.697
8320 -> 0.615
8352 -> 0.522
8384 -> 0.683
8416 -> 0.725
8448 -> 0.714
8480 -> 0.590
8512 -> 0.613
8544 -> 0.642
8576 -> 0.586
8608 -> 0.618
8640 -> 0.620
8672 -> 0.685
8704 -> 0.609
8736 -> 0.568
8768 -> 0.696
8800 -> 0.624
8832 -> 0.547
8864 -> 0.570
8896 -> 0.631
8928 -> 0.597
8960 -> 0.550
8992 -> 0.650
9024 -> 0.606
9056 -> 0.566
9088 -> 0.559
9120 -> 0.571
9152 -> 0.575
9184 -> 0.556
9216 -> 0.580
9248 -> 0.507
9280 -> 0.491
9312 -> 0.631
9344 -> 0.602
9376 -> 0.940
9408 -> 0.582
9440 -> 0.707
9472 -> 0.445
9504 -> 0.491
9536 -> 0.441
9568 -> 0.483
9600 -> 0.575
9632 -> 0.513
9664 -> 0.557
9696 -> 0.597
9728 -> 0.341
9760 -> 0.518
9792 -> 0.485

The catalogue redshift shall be 0.087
